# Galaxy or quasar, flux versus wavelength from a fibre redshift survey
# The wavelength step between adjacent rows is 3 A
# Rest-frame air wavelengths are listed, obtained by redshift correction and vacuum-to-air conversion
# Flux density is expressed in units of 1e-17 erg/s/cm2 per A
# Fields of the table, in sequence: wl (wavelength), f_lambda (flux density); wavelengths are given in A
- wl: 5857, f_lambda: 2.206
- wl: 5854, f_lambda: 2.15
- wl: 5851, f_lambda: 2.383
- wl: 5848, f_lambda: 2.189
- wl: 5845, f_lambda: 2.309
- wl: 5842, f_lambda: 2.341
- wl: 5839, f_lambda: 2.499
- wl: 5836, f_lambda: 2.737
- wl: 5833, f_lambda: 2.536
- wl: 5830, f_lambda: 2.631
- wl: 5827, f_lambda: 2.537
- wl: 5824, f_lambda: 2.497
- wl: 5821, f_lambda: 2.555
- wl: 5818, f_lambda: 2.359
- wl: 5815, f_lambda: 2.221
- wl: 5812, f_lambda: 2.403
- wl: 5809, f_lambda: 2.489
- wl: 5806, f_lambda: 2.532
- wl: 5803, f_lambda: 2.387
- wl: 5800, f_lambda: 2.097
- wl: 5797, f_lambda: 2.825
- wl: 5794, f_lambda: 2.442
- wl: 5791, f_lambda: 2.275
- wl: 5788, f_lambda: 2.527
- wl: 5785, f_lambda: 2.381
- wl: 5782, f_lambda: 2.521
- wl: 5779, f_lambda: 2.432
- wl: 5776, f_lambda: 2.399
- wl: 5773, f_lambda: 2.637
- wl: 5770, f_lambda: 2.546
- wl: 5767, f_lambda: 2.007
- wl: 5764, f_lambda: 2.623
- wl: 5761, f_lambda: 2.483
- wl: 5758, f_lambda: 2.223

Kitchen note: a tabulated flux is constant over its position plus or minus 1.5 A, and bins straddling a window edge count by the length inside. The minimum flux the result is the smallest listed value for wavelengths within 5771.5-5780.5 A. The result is 2.399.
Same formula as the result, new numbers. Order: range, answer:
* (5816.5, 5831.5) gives 2.359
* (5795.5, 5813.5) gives 2.097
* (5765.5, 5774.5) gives 2.007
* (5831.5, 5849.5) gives 2.189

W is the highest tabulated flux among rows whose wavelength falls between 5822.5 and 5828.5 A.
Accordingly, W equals 2.537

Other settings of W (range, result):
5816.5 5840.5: 2.737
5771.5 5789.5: 2.637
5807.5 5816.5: 2.489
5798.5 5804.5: 2.387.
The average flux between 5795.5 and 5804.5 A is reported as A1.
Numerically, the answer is 2.44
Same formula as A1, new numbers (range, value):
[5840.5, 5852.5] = 2.31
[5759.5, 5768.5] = 2.37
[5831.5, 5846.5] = 2.48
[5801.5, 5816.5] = 2.41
